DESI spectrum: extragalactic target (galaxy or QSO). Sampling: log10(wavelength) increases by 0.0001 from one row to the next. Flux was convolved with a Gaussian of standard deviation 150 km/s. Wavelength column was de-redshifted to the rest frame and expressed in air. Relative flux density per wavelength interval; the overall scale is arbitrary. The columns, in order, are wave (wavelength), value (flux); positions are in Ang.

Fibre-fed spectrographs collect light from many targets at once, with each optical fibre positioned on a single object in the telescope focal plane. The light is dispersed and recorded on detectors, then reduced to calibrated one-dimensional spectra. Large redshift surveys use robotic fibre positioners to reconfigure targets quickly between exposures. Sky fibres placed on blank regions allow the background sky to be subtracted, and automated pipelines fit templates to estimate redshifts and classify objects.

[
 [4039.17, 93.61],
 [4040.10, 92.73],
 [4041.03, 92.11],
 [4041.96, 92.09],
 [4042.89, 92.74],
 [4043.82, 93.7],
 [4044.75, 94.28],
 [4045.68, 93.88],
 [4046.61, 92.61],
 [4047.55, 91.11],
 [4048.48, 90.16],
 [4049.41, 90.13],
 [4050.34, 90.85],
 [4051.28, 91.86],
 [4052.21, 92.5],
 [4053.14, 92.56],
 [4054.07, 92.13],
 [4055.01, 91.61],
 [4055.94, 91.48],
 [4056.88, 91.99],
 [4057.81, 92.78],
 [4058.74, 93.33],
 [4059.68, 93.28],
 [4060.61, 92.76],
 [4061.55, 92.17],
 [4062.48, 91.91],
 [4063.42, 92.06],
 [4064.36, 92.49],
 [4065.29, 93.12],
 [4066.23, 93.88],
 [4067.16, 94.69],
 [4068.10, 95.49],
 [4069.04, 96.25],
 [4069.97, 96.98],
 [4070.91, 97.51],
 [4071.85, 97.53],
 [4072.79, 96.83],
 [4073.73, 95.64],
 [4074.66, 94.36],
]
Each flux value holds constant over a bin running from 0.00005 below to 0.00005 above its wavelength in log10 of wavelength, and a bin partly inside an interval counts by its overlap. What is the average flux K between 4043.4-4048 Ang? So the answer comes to 93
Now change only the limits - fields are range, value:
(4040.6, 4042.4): 92.1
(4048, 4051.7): 90.7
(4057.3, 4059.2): 93.5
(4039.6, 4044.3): 92.8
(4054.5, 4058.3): 92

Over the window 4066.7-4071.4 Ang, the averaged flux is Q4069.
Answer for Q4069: 96.1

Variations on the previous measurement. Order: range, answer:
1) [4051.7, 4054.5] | 92.7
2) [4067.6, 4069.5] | 95.5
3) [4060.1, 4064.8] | 92.2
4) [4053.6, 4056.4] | 91.8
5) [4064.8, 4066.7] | 93.9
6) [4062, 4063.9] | 91.8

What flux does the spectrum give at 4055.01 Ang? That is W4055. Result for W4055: 91.61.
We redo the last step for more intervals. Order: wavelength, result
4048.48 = 90.16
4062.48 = 91.91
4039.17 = 93.61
